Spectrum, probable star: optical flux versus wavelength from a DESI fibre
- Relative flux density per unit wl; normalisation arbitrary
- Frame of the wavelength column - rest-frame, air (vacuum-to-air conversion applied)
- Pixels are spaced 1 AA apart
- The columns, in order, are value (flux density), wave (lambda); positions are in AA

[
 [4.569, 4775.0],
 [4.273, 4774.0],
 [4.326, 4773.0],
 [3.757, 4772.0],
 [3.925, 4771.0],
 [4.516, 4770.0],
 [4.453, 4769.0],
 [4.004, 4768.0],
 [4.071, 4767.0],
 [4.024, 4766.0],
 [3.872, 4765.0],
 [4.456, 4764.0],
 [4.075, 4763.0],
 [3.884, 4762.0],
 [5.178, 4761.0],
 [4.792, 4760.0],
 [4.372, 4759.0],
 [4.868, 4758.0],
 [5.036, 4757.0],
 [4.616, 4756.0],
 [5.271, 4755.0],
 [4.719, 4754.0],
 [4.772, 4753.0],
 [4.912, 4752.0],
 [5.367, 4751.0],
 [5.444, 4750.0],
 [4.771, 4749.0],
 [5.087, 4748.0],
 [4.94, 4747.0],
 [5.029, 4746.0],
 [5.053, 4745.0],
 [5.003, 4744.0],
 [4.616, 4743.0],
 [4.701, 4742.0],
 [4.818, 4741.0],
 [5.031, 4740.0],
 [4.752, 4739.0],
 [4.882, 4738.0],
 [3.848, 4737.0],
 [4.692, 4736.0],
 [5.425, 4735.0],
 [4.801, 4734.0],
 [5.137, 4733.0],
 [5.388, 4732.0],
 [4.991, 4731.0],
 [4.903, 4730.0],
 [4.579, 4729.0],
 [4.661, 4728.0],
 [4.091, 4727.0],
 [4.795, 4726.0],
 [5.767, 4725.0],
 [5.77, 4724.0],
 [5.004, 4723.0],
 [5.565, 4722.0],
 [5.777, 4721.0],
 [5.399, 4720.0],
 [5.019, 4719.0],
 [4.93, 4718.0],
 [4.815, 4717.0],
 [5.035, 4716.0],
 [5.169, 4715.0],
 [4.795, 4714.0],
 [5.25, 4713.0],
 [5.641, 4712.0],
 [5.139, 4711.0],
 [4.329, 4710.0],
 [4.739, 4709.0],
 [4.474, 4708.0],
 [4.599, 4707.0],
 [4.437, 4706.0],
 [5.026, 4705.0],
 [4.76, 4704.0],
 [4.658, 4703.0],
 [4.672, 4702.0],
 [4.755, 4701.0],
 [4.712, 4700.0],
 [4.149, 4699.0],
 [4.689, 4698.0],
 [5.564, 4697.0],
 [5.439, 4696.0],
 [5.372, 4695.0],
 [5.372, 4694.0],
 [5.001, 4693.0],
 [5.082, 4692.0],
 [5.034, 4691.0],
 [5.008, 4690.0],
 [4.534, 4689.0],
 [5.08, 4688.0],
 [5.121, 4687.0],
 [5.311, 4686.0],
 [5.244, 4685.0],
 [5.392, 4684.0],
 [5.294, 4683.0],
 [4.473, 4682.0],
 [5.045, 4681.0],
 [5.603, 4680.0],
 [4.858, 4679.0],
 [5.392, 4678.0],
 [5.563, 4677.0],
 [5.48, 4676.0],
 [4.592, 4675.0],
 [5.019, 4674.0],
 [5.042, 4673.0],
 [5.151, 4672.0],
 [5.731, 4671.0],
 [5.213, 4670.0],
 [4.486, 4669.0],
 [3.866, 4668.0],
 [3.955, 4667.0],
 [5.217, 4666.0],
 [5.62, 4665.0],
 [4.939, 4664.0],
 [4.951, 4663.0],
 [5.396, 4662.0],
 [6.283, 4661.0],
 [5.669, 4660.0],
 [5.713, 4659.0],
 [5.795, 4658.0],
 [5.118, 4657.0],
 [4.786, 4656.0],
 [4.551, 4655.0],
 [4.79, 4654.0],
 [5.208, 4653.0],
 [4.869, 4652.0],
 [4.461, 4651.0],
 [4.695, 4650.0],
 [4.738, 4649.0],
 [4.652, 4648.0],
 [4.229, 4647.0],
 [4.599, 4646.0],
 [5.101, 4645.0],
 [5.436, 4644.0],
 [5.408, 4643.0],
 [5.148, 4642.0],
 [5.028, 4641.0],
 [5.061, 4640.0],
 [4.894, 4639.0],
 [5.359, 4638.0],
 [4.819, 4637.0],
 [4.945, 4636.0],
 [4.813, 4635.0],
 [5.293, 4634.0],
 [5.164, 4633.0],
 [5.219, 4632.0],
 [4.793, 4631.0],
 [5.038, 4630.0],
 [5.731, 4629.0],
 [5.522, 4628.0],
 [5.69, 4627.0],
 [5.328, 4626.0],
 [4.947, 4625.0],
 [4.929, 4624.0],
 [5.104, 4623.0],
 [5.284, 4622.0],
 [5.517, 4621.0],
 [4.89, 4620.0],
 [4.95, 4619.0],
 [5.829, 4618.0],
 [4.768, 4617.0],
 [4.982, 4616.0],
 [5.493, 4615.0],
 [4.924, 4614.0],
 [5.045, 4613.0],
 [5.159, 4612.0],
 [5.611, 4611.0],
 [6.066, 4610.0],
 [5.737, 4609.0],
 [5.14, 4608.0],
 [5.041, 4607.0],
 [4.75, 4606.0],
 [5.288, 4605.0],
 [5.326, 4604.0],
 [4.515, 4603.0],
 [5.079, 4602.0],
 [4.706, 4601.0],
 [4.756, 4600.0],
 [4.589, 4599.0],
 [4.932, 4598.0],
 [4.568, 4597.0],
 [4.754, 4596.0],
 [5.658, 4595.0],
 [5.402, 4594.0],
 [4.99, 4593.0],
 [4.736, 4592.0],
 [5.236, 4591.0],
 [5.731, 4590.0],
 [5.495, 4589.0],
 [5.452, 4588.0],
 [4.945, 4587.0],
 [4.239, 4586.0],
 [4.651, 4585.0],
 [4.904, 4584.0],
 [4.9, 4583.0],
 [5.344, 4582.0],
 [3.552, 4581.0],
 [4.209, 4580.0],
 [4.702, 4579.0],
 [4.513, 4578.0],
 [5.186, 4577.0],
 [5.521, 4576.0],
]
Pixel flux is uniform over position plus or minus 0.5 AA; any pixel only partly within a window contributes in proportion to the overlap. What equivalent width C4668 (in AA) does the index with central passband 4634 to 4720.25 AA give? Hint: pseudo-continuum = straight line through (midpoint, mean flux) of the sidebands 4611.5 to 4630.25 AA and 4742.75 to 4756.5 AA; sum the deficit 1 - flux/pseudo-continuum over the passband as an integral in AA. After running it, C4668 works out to 1.8 AA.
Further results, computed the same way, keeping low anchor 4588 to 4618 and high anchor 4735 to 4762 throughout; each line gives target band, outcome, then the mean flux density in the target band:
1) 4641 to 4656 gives 0.6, 4.85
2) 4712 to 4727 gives -0.9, 5.2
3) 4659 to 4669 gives -0.2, 5.1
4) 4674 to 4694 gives -0.5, 5.12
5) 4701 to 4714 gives 0.3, 4.81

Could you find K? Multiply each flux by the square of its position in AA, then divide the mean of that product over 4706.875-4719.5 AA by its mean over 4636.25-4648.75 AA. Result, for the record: 1.0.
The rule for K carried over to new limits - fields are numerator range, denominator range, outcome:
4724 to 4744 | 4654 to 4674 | 0.98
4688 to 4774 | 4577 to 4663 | 1.00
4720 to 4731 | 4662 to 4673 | 1.06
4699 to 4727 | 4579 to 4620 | 1.04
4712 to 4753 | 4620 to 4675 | 1.02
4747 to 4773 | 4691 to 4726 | 0.93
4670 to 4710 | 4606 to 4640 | 0.99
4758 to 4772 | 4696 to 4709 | 0.93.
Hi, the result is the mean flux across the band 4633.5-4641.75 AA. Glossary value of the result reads 5.03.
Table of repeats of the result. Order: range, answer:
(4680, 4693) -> 5.07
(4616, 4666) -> 5.12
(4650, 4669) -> 5.04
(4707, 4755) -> 4.97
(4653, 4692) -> 5.11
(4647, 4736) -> 5.02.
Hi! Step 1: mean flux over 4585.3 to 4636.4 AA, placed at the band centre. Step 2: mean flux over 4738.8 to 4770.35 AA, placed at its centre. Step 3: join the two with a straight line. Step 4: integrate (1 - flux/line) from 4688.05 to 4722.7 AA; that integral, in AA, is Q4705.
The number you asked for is -0.8 AA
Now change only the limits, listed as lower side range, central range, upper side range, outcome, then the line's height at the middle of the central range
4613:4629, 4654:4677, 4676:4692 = 0.20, 5.16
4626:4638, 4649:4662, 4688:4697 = 0.04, 5.17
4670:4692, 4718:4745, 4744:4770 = -0.77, 4.84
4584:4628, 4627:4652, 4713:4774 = 0.14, 5.04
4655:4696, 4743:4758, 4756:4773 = -1.75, 4.46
